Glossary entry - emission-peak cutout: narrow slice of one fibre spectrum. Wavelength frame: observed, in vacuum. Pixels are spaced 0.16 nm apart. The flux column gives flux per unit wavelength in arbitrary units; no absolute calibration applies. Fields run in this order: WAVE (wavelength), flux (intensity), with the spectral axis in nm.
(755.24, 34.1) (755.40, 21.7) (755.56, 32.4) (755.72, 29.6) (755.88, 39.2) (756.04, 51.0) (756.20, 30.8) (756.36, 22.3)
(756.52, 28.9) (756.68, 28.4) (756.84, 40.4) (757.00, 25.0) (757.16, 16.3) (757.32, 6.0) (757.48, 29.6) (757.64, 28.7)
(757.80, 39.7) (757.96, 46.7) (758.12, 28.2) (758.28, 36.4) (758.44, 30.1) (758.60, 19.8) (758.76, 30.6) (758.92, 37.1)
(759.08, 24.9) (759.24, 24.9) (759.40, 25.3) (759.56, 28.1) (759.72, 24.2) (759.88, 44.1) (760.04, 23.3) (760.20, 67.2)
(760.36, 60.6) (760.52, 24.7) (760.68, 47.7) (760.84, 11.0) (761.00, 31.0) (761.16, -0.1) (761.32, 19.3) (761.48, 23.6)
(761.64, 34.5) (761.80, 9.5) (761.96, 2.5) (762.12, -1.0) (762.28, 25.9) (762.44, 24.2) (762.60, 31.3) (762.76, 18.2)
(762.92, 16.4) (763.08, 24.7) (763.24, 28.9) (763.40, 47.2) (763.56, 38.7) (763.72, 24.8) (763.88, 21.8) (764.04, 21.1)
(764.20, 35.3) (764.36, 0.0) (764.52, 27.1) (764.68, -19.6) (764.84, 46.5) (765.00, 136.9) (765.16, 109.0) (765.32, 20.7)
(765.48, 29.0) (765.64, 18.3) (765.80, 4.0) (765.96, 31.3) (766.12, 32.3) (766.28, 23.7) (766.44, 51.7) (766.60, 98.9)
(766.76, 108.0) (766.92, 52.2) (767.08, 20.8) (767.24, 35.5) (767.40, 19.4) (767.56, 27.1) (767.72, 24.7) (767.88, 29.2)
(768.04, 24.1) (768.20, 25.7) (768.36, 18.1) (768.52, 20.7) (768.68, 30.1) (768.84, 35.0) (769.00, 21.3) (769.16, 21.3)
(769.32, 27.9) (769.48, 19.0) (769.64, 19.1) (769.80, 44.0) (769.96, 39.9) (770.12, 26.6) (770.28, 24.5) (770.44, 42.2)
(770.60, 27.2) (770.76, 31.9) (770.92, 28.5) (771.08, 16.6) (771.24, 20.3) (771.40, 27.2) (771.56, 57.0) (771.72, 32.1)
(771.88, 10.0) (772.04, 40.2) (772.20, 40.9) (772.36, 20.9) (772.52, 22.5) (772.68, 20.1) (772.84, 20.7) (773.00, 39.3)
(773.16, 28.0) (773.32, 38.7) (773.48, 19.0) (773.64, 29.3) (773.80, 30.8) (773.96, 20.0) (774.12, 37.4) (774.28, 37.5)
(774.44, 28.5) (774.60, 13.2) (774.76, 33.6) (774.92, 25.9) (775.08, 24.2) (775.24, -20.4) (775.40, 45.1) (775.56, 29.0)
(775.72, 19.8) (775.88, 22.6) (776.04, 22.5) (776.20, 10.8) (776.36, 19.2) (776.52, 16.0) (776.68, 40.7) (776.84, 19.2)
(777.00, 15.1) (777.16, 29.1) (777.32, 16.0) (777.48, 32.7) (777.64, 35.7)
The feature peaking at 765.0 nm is [S II]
